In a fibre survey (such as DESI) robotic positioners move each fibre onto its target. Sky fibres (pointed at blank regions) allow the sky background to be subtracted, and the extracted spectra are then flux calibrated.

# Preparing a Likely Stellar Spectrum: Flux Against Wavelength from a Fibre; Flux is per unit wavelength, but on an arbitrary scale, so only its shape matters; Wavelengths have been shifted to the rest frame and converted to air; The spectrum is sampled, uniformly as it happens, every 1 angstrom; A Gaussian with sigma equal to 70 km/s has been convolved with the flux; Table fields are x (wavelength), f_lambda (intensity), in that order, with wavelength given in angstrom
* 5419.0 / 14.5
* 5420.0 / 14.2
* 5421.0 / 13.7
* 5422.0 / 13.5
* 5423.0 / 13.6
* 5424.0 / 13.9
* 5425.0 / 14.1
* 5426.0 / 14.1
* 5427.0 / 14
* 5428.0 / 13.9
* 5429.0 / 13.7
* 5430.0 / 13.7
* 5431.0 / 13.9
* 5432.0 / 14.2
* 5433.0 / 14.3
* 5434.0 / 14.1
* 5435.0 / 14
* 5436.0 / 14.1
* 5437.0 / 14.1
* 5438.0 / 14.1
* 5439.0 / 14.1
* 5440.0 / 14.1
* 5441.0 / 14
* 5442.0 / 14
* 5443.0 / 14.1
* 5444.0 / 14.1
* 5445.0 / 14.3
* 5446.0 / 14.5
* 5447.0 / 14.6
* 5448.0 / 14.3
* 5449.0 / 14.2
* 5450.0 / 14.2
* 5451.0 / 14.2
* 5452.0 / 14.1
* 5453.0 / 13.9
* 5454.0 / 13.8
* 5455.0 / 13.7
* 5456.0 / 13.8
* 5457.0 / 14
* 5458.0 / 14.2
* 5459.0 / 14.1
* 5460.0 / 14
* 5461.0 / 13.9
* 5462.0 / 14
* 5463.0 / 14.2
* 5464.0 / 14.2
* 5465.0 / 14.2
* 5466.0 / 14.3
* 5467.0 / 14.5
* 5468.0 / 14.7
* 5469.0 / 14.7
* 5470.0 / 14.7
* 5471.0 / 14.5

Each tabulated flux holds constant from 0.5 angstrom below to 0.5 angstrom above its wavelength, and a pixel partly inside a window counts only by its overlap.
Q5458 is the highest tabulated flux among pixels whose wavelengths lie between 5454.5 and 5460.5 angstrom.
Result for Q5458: 14.2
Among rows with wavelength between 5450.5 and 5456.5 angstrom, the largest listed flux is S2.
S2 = 14.2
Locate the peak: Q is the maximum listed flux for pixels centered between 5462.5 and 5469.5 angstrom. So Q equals 14.7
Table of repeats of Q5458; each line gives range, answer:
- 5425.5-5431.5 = 14.1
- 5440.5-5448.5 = 14.6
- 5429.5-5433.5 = 14.3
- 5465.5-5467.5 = 14.5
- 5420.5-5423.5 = 13.7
